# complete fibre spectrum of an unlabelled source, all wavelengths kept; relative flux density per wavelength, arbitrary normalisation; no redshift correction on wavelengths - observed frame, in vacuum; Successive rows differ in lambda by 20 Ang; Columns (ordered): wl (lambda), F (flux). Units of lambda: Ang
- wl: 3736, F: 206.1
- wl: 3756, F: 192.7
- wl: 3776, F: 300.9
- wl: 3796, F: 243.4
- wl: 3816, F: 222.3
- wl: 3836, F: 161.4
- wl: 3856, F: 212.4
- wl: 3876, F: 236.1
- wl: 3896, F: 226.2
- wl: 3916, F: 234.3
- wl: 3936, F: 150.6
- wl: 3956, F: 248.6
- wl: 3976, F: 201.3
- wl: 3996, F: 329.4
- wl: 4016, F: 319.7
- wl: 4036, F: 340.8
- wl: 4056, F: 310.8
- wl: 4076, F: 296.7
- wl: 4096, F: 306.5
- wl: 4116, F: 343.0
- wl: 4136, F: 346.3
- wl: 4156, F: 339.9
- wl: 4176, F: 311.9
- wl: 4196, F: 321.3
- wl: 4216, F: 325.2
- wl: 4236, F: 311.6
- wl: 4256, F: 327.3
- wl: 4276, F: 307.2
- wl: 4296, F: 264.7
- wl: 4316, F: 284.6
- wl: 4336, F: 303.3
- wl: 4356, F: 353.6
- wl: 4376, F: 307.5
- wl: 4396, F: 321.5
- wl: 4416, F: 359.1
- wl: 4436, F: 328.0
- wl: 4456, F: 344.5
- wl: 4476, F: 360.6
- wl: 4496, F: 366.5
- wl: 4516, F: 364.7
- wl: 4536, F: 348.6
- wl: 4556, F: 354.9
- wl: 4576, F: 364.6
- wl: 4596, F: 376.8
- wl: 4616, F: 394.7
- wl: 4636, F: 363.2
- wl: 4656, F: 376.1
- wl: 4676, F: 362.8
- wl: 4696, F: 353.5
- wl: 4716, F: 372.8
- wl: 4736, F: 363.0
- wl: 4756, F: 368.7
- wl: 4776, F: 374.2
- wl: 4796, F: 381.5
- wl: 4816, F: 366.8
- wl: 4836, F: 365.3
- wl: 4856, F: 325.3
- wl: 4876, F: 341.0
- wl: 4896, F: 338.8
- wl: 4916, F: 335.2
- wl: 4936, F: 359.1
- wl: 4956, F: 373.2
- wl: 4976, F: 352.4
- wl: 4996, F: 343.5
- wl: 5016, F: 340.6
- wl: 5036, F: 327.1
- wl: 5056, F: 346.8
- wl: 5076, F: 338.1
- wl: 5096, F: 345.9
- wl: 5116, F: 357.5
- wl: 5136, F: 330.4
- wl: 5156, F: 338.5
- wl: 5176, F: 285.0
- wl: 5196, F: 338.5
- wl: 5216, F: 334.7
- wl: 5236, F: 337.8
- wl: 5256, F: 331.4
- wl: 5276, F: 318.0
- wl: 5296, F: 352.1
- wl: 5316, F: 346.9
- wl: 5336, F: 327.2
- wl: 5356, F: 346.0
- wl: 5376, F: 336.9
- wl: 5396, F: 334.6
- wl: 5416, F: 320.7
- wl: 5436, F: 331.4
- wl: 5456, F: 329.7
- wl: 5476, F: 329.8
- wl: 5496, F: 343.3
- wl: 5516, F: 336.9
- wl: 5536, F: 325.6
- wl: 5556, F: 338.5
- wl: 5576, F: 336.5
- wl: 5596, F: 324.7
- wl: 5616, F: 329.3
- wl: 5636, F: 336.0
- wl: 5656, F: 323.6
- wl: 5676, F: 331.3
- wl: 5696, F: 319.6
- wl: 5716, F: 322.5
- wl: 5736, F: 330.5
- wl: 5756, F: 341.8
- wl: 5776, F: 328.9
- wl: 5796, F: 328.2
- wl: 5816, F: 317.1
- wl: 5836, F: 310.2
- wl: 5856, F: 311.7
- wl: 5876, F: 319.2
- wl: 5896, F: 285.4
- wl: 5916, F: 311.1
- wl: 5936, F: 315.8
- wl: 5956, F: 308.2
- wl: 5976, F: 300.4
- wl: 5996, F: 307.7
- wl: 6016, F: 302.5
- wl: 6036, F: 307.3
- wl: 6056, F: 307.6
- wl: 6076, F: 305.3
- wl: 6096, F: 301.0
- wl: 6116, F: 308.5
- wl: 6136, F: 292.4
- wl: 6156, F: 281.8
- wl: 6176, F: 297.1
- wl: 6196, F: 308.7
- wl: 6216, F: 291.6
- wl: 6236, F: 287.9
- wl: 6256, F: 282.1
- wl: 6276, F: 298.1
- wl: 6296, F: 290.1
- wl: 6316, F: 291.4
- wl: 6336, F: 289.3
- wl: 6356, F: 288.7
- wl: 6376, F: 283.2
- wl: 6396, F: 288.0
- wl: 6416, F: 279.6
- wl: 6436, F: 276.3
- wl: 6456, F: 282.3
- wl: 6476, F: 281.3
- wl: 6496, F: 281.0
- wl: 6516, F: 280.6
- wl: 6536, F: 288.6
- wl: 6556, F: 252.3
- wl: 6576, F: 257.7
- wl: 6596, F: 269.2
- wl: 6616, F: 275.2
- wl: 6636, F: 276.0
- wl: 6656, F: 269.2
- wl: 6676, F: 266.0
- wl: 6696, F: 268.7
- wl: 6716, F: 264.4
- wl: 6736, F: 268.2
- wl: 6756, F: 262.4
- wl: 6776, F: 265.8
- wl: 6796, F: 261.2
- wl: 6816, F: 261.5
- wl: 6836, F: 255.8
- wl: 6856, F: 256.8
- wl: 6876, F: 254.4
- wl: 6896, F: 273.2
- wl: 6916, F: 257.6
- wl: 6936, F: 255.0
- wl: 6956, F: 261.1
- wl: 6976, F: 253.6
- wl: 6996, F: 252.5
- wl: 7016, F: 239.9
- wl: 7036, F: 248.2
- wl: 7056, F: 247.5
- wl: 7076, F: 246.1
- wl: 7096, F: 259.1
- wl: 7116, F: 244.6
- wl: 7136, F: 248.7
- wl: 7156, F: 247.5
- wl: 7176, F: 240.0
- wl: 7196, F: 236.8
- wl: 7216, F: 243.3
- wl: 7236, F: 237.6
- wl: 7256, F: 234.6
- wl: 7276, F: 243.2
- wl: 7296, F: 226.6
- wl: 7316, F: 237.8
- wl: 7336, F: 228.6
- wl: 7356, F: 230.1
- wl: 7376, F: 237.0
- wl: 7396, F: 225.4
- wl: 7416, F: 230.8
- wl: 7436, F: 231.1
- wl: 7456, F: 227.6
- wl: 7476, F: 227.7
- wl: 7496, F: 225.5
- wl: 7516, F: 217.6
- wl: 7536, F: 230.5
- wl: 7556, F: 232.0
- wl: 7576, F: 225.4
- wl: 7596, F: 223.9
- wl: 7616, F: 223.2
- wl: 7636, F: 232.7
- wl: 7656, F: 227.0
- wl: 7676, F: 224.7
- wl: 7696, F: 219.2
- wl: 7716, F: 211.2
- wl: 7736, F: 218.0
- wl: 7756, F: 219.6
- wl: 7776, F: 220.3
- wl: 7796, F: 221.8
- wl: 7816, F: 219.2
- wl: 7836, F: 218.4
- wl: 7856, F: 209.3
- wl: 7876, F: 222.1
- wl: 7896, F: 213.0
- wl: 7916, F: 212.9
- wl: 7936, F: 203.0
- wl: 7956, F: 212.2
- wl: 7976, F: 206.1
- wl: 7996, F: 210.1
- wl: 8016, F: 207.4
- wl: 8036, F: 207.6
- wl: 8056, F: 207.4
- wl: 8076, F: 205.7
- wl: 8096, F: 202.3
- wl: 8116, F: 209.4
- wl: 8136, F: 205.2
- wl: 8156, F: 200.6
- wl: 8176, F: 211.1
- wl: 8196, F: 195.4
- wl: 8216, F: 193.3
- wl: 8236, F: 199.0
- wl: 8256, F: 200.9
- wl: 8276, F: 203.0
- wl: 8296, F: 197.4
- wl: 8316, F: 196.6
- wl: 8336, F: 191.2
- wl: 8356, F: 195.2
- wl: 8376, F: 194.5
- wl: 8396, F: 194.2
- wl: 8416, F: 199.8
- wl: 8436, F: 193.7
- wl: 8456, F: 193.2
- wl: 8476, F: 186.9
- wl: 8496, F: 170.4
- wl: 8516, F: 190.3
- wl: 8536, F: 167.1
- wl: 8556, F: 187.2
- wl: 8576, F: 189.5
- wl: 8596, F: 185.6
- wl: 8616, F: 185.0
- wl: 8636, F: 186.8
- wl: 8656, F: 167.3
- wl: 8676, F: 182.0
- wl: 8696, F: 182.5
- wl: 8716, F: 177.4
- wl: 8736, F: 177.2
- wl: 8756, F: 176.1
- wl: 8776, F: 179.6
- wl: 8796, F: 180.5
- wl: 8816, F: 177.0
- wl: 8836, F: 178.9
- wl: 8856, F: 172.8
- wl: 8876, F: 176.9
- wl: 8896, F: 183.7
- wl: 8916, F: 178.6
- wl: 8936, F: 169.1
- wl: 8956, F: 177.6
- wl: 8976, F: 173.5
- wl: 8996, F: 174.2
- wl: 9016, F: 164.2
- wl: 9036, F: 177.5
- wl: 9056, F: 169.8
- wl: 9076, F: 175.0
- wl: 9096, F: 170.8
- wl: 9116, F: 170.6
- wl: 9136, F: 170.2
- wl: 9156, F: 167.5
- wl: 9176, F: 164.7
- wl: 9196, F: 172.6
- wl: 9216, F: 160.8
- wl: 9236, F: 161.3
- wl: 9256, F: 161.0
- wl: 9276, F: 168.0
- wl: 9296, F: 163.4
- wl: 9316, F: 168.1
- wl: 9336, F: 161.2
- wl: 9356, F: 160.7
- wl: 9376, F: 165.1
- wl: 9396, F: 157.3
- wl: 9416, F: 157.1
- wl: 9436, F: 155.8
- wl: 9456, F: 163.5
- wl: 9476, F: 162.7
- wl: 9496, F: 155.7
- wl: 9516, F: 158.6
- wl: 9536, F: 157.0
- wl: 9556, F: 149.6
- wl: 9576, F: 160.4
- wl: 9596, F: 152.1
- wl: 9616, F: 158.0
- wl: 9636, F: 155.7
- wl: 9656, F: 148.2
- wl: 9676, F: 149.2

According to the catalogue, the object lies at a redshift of 0.00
